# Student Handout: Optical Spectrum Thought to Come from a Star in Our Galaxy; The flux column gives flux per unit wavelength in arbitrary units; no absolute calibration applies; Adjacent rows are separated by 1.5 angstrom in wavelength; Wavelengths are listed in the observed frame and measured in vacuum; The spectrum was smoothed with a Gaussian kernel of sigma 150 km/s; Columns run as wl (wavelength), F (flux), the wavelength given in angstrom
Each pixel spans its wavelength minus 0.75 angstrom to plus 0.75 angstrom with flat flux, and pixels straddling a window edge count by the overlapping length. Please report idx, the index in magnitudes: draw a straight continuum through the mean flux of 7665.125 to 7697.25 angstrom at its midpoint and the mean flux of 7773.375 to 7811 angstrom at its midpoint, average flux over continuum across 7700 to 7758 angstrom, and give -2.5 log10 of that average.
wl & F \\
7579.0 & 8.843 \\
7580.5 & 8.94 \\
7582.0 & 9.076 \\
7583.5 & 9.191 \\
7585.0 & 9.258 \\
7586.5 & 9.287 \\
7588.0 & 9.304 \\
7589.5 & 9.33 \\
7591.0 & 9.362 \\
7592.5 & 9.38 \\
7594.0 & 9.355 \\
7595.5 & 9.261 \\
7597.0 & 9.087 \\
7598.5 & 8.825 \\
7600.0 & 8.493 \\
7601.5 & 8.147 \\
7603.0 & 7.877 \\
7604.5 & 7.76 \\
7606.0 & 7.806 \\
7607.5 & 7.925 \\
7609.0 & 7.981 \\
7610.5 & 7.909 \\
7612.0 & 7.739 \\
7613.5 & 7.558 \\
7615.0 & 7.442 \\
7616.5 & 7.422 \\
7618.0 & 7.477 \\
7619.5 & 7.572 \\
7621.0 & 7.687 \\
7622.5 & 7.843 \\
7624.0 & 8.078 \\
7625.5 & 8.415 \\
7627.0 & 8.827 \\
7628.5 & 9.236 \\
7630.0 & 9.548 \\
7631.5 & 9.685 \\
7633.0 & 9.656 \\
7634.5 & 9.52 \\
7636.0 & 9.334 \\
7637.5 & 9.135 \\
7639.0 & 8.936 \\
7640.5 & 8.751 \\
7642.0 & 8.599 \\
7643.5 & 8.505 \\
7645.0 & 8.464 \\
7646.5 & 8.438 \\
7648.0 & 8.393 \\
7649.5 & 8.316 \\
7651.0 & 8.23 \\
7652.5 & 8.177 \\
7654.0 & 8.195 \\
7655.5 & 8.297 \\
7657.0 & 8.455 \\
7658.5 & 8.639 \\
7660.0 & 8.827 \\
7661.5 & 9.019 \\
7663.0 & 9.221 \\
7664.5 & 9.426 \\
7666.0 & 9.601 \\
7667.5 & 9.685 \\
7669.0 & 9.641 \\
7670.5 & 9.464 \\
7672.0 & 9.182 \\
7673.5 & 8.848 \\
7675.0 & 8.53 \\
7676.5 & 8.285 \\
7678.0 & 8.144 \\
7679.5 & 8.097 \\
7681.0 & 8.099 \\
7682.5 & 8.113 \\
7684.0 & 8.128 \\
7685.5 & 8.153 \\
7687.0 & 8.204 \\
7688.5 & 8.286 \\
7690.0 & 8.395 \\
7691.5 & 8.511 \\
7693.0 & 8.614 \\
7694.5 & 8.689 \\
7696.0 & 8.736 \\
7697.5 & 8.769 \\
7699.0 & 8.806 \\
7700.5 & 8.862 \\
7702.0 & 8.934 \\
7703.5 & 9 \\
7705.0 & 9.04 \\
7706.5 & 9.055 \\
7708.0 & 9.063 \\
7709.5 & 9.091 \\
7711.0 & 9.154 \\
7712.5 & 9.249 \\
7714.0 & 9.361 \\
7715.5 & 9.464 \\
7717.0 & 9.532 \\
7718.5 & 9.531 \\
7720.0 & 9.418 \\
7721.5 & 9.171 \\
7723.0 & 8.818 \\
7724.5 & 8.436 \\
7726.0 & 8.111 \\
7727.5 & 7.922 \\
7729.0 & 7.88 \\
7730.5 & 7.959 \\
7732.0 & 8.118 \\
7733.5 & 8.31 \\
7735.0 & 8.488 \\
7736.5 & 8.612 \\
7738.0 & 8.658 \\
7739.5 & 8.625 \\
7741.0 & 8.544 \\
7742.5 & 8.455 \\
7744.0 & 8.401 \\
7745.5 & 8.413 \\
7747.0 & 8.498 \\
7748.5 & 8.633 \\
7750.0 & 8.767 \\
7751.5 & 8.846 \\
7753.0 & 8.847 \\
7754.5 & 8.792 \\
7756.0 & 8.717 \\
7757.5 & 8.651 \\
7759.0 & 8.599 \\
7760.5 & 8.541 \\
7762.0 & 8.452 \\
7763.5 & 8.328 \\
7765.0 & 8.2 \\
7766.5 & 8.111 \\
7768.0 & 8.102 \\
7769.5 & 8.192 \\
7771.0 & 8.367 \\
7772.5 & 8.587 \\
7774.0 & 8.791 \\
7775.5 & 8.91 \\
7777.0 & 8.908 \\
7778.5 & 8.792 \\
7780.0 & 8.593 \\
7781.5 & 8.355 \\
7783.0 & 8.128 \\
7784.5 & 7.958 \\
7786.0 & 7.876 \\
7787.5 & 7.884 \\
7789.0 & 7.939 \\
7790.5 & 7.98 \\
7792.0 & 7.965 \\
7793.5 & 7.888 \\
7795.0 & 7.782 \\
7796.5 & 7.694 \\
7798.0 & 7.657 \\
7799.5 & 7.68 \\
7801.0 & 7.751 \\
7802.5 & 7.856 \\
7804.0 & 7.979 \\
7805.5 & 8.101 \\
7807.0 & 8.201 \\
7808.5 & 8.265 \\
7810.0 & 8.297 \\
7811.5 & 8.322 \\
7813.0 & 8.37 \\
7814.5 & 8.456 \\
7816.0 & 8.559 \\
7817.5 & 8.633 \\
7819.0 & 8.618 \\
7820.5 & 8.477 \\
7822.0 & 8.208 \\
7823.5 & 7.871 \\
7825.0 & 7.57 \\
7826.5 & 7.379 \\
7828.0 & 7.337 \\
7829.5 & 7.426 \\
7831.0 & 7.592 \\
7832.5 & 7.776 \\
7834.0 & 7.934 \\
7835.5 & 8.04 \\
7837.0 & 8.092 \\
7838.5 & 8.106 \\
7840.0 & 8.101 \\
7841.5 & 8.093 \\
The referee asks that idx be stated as -0.04 mag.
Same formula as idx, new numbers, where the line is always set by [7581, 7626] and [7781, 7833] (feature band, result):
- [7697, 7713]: -0.10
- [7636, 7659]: -0.03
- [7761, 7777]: -0.05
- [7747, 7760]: -0.08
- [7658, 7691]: -0.06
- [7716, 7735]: -0.06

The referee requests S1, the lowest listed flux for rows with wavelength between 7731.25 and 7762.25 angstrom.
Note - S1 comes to 8.118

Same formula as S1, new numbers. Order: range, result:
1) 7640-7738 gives 7.88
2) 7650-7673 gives 8.177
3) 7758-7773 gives 8.102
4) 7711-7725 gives 8.436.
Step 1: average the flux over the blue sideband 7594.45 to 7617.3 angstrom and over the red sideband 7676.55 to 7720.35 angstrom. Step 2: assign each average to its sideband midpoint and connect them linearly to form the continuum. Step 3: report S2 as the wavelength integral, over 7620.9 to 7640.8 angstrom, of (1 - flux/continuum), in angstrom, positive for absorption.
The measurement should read -1.6 angstrom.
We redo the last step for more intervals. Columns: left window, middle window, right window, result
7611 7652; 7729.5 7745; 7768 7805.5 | -0.30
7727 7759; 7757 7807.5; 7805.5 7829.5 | 0.68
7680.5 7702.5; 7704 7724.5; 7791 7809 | -2.04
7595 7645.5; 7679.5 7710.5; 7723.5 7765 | -0.63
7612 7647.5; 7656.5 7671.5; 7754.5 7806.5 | -1.36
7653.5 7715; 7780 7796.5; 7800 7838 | 0.44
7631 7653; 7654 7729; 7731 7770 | -1.20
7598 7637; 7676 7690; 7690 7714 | 0.94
